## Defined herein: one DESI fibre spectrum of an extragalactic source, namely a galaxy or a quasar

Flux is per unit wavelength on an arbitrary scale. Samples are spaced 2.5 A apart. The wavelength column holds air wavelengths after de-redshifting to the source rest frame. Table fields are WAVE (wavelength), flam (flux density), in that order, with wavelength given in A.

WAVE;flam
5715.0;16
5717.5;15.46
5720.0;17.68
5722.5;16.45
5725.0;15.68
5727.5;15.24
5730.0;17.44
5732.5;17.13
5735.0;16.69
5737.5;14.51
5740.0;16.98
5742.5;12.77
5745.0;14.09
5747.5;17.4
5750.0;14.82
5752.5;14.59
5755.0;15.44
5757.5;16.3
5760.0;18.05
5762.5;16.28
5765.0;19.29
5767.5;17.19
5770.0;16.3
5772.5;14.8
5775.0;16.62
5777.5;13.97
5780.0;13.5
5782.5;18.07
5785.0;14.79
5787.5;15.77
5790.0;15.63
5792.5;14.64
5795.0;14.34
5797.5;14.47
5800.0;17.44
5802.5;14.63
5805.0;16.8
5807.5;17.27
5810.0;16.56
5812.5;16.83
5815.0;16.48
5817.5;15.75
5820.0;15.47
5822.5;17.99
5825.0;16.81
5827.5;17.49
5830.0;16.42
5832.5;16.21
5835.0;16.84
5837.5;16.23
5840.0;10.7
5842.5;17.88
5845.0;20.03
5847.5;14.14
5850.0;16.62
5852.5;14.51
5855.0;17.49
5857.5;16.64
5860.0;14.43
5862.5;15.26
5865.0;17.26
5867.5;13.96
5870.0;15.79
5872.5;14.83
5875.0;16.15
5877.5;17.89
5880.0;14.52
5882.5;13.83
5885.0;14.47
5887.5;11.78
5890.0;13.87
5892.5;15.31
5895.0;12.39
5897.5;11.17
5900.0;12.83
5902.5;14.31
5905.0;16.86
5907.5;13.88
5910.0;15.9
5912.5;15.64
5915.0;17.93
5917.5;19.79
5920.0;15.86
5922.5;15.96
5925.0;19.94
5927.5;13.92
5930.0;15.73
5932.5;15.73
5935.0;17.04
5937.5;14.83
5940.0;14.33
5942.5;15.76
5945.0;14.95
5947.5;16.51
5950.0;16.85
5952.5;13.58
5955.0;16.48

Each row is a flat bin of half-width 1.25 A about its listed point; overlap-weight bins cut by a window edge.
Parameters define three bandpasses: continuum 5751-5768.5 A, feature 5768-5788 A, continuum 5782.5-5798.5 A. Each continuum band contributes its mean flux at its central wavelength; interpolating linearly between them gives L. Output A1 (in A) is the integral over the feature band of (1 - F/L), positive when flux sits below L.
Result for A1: 0.3 A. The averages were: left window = 16.7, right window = 15.2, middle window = 15.5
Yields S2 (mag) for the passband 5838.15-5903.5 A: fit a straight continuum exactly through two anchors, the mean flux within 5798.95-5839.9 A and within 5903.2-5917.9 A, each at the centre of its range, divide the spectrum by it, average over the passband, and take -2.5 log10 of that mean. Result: 0.10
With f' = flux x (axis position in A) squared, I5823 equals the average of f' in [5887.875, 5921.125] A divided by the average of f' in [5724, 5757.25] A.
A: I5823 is 1.01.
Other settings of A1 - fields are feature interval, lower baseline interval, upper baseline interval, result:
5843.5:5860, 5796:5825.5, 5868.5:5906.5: -1.2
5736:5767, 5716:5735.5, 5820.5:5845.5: 1.1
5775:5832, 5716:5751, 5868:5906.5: -2.9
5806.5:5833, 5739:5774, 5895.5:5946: -1.4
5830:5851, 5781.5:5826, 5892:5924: -0.4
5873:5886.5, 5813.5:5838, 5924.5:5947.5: 0.7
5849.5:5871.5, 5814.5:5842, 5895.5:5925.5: 0.2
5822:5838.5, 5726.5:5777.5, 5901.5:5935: -0.7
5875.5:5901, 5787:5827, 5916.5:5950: 3.6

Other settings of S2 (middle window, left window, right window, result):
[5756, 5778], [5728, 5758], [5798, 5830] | -0.04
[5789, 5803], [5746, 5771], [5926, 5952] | 0.08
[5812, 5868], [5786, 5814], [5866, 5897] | -0.07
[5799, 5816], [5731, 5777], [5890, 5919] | -0.06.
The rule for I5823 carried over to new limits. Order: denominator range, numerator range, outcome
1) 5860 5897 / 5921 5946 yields 1.10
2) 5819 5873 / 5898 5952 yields 1.01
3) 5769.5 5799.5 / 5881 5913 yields 0.95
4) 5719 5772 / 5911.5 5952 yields 1.07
